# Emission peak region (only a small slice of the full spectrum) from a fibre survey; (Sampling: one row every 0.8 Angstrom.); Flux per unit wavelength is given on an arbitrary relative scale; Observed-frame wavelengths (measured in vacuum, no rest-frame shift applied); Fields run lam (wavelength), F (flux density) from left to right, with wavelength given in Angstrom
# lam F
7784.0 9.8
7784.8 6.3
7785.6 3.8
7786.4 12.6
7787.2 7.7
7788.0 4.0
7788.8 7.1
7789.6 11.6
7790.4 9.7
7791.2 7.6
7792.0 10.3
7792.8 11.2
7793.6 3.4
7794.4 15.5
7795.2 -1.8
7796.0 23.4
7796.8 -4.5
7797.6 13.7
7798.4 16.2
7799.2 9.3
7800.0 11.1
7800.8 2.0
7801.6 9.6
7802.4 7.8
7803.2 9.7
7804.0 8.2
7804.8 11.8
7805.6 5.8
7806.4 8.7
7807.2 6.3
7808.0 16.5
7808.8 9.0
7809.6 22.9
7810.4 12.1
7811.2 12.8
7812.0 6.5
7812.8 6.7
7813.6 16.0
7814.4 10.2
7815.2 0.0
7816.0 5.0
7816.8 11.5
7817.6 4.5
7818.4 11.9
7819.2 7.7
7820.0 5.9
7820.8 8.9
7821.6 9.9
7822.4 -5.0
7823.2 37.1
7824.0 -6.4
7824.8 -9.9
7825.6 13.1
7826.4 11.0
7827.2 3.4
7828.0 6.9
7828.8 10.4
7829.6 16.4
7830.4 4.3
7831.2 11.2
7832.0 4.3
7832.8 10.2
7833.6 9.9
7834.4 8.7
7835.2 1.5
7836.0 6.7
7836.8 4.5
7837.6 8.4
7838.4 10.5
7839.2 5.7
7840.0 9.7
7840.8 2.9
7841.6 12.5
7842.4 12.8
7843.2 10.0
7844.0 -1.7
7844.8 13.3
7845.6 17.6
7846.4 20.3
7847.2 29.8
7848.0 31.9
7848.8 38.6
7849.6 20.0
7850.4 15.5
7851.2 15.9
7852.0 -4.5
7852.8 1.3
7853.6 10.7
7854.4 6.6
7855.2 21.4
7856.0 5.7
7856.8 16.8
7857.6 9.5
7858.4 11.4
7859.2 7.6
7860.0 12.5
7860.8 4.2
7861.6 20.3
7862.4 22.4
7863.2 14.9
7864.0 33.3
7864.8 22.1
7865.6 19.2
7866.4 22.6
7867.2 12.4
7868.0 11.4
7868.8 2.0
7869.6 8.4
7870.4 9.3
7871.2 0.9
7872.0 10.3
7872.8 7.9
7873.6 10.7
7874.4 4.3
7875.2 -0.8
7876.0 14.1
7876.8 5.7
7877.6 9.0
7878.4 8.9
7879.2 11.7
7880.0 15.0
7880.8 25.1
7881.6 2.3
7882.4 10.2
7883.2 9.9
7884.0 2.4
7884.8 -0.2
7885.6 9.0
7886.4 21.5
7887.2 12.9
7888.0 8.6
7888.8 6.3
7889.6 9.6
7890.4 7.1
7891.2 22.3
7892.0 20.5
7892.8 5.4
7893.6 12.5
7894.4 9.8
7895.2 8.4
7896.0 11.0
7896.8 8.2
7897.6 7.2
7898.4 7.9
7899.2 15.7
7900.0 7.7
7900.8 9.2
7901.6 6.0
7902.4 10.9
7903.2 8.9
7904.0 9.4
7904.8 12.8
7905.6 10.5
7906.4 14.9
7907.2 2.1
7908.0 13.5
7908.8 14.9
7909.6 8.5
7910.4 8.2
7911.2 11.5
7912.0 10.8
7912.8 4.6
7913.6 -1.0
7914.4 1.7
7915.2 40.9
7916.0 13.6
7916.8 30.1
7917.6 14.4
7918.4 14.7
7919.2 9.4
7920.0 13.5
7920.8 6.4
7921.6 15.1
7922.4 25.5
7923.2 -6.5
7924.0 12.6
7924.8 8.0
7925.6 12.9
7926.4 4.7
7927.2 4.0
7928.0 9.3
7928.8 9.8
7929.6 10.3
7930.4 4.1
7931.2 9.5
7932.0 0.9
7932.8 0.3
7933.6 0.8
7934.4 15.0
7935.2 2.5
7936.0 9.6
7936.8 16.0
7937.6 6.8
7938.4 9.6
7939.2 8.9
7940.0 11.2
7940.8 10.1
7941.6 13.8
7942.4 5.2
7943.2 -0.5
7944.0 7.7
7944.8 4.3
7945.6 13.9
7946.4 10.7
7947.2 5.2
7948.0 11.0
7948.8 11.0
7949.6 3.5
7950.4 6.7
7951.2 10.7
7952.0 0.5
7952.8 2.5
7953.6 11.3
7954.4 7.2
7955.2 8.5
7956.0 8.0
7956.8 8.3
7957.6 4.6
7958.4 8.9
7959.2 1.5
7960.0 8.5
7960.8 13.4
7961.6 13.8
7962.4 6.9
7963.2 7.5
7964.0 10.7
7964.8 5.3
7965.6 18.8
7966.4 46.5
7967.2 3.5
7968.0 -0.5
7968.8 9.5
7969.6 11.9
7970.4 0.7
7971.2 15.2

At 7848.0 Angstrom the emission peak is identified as [S II]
